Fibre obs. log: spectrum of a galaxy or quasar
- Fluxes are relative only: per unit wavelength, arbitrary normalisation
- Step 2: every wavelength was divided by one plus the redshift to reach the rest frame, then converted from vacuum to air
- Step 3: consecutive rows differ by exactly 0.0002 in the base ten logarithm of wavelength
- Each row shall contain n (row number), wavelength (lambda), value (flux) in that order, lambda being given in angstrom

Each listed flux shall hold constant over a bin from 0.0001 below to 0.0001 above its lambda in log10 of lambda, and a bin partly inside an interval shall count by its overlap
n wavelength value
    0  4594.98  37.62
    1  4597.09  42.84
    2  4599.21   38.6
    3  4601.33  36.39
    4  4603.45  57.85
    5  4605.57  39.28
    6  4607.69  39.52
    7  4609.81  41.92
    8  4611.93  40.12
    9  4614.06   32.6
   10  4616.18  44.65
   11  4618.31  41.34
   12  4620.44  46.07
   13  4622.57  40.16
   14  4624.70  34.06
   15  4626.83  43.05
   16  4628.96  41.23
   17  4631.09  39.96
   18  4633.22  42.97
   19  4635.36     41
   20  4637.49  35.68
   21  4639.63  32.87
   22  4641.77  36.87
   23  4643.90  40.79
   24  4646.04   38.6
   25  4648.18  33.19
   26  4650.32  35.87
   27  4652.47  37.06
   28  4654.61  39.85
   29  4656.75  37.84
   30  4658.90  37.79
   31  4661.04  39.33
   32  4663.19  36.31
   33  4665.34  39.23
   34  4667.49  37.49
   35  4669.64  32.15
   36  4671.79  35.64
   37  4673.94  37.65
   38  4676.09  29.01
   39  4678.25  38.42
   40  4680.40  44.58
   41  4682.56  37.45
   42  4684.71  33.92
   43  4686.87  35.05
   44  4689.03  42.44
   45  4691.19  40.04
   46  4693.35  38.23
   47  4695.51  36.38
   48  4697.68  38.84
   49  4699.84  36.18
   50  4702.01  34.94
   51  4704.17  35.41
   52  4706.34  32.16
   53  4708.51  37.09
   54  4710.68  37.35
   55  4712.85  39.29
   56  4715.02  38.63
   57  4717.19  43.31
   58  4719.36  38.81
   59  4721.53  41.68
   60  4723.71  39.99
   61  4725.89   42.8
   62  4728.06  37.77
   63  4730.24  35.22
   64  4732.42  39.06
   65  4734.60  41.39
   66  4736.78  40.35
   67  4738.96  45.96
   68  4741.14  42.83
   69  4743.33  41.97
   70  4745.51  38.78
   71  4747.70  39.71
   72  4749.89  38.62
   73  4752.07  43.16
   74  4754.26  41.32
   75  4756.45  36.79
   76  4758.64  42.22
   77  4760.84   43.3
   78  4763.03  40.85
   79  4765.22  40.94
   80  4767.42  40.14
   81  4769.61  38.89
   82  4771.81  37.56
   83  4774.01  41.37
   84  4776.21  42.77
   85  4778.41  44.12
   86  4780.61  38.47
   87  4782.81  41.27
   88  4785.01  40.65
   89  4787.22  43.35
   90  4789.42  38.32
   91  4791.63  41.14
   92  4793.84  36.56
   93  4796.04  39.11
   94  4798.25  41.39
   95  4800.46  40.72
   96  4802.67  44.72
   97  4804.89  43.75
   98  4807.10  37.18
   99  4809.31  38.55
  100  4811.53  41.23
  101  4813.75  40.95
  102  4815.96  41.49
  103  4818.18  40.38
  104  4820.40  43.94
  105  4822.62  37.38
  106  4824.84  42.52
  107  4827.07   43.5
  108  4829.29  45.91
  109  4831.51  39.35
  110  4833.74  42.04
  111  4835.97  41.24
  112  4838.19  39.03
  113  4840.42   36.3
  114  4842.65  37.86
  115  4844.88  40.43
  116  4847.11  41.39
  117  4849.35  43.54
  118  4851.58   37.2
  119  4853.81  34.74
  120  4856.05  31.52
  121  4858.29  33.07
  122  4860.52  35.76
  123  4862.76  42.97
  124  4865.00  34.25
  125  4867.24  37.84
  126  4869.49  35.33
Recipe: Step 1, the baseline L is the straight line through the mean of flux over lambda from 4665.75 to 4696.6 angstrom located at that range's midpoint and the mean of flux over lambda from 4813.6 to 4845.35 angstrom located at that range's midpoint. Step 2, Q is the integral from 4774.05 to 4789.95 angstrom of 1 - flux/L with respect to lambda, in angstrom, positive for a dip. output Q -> -0.7 angstrom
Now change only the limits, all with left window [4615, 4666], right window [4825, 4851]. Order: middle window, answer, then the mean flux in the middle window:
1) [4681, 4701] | 0.86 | 37.8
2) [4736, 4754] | -0.64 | 41.4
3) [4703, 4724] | 0.74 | 38.3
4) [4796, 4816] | -0.18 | 41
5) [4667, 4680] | 1.27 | 35.5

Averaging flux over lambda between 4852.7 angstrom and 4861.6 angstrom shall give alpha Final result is 33.8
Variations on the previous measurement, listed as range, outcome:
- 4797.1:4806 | 42.6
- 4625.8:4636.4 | 41.6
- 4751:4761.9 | 41.3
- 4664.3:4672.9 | 36.1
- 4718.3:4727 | 40.8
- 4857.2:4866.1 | 36.6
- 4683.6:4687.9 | 34.5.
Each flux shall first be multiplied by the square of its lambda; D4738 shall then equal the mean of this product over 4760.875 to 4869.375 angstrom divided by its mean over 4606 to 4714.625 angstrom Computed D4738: 1.12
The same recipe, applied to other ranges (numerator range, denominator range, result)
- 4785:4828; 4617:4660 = 1.13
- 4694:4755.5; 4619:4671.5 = 1.06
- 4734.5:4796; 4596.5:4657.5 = 1.09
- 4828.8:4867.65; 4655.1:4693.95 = 1.11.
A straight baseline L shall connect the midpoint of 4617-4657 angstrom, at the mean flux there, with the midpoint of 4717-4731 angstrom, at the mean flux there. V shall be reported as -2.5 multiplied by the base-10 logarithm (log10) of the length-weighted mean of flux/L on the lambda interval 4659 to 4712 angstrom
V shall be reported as 0.07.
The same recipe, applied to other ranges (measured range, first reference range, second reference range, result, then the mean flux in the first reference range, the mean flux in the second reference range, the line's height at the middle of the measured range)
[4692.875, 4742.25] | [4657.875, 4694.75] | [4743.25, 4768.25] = 0.01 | 37.3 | 40.6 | 39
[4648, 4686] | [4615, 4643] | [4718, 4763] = 0.09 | 40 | 40.6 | 40.2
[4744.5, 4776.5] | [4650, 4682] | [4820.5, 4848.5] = -0.03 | 37.2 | 40.7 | 39.2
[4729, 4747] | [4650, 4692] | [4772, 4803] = -0.04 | 37.4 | 40.8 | 39.3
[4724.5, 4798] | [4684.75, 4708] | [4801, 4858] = -0.06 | 36.8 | 40.1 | 38.4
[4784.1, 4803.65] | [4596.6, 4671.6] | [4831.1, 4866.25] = -0.06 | 39.2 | 38.1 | 38.4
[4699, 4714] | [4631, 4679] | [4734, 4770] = 0.09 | 37.1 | 41.1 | 39.2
